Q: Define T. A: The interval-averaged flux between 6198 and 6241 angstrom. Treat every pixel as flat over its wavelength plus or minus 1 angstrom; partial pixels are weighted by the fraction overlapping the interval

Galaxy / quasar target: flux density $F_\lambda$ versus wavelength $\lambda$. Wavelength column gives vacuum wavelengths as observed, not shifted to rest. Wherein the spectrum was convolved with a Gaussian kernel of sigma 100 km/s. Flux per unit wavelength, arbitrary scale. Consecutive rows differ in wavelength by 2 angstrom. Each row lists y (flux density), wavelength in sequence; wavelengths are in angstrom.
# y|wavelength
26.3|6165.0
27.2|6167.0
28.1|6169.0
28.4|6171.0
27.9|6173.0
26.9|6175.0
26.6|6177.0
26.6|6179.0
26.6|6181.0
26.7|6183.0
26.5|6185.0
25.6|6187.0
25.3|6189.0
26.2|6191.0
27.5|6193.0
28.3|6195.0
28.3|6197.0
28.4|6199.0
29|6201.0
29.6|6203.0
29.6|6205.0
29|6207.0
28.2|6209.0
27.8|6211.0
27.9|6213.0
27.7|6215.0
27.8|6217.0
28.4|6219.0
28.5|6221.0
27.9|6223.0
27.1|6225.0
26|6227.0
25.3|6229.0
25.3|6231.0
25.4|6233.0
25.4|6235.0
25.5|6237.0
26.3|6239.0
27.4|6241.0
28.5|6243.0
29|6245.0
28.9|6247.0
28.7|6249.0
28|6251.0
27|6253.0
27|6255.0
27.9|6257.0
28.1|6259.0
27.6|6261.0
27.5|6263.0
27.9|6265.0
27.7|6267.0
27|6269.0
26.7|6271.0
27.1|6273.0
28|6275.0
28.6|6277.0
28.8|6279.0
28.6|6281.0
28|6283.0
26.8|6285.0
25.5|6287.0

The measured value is 27.4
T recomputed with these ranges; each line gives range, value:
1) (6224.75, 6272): 27.1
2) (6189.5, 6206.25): 28.3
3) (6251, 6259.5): 27.5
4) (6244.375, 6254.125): 28.3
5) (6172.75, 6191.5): 26.4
